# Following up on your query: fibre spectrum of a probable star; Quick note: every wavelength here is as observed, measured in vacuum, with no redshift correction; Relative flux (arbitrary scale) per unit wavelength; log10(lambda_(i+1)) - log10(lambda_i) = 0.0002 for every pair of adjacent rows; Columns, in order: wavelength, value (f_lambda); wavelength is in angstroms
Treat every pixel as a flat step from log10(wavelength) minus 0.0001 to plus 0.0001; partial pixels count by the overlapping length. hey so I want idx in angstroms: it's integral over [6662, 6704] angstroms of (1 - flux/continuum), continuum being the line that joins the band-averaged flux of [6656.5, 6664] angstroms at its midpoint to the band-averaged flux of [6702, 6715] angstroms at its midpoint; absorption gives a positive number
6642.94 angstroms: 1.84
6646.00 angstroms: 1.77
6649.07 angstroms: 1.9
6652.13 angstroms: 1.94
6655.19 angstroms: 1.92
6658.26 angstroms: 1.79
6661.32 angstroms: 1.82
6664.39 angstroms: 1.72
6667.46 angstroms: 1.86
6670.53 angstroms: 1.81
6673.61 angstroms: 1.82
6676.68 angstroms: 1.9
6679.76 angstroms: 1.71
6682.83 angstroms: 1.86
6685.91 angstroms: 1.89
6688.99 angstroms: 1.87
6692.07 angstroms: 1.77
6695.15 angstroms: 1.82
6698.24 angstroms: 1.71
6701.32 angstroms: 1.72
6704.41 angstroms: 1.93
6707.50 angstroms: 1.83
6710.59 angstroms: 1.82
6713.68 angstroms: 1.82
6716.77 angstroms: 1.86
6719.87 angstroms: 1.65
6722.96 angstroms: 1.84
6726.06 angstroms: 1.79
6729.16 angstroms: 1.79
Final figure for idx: 0.2 angstroms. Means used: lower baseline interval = 1.8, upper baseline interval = 1.84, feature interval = 1.81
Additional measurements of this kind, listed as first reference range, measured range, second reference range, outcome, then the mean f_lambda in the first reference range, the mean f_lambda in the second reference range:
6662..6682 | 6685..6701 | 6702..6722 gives 0.1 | 1.81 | 1.81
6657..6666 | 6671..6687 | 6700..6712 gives -0.3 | 1.78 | 1.83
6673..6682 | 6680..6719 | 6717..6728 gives -0.5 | 1.81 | 1.77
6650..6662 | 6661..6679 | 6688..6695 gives 0.3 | 1.87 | 1.82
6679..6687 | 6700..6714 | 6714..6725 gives -0.2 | 1.83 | 1.79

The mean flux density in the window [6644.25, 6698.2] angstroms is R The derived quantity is 1.83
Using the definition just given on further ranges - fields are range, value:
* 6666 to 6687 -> 1.83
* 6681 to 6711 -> 1.82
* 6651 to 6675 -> 1.83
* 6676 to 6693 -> 1.83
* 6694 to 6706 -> 1.79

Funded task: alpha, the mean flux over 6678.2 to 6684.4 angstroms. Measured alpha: 1.79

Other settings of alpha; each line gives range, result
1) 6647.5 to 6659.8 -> 1.89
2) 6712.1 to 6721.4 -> 1.78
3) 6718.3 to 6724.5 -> 1.74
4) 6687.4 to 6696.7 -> 1.82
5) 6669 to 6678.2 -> 1.84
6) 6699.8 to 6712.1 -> 1.82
